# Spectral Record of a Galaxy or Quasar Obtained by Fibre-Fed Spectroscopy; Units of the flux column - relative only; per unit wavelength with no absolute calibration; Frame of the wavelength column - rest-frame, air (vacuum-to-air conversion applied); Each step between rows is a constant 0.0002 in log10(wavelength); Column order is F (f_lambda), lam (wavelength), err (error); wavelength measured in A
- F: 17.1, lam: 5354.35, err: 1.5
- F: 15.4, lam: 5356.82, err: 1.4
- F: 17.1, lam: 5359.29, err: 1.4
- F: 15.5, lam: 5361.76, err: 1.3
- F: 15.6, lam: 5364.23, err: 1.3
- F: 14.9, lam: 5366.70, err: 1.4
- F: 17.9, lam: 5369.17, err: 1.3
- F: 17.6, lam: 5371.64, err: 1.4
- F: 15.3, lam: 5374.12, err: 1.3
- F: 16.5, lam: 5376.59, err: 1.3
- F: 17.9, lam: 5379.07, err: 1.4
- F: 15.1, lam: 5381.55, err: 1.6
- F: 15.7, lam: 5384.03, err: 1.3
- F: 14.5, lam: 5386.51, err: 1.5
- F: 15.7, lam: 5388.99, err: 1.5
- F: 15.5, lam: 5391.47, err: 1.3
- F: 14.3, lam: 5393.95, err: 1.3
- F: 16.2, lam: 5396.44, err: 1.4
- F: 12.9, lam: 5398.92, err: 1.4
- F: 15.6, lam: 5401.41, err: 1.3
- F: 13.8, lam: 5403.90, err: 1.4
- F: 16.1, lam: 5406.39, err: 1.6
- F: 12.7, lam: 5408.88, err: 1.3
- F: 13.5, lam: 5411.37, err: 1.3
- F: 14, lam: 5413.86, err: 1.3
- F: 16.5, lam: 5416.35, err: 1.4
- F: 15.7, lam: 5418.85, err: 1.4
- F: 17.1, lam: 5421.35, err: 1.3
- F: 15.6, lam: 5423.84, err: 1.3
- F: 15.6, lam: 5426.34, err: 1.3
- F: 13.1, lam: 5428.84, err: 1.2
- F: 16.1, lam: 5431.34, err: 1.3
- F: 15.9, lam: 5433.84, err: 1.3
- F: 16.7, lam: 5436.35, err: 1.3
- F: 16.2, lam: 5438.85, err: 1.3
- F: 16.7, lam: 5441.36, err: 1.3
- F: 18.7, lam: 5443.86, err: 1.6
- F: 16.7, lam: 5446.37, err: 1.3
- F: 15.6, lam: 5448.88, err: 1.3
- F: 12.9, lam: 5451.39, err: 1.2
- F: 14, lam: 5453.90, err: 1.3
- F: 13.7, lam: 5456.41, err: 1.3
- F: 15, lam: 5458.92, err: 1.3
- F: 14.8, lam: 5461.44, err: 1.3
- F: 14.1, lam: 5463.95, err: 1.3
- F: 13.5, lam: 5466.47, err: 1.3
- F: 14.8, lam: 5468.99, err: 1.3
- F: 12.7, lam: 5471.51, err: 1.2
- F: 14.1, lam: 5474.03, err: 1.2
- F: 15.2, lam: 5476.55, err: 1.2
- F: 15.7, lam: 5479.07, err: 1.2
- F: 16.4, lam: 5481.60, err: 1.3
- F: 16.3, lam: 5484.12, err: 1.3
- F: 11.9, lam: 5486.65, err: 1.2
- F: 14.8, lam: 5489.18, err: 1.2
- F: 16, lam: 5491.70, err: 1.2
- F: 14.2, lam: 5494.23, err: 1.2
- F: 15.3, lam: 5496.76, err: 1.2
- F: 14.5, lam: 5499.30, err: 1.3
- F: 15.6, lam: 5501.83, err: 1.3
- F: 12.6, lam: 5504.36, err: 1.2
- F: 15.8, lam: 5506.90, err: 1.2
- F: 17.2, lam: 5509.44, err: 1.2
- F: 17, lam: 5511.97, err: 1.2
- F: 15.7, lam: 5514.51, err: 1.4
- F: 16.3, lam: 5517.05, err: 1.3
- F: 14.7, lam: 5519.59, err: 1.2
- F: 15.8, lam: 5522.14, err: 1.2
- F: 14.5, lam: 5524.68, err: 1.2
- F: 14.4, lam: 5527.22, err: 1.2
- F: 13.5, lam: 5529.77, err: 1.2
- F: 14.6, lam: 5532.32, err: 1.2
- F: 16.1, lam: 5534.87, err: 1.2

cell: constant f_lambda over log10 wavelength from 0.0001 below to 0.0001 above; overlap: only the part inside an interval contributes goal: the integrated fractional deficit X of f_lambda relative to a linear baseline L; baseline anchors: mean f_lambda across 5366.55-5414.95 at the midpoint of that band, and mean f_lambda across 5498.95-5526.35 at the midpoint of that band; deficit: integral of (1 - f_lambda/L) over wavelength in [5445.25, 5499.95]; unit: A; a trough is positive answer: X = 2.7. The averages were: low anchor 15.3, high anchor 15.4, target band 14.6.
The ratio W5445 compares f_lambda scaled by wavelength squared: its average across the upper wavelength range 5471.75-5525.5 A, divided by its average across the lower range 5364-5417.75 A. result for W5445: 1.03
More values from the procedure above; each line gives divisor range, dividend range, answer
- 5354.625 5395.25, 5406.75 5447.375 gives 1.00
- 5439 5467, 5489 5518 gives 1.04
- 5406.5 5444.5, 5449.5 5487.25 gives 0.94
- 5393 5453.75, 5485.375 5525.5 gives 1.02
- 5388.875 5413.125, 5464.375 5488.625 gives 1.02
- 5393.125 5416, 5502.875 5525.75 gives 1.12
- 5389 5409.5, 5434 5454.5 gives 1.10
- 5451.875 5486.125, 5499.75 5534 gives 1.06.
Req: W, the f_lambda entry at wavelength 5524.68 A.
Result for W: 14.5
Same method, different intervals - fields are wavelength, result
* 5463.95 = 14.1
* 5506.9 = 15.8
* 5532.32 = 14.6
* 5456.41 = 13.7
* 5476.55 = 15.2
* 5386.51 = 14.5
